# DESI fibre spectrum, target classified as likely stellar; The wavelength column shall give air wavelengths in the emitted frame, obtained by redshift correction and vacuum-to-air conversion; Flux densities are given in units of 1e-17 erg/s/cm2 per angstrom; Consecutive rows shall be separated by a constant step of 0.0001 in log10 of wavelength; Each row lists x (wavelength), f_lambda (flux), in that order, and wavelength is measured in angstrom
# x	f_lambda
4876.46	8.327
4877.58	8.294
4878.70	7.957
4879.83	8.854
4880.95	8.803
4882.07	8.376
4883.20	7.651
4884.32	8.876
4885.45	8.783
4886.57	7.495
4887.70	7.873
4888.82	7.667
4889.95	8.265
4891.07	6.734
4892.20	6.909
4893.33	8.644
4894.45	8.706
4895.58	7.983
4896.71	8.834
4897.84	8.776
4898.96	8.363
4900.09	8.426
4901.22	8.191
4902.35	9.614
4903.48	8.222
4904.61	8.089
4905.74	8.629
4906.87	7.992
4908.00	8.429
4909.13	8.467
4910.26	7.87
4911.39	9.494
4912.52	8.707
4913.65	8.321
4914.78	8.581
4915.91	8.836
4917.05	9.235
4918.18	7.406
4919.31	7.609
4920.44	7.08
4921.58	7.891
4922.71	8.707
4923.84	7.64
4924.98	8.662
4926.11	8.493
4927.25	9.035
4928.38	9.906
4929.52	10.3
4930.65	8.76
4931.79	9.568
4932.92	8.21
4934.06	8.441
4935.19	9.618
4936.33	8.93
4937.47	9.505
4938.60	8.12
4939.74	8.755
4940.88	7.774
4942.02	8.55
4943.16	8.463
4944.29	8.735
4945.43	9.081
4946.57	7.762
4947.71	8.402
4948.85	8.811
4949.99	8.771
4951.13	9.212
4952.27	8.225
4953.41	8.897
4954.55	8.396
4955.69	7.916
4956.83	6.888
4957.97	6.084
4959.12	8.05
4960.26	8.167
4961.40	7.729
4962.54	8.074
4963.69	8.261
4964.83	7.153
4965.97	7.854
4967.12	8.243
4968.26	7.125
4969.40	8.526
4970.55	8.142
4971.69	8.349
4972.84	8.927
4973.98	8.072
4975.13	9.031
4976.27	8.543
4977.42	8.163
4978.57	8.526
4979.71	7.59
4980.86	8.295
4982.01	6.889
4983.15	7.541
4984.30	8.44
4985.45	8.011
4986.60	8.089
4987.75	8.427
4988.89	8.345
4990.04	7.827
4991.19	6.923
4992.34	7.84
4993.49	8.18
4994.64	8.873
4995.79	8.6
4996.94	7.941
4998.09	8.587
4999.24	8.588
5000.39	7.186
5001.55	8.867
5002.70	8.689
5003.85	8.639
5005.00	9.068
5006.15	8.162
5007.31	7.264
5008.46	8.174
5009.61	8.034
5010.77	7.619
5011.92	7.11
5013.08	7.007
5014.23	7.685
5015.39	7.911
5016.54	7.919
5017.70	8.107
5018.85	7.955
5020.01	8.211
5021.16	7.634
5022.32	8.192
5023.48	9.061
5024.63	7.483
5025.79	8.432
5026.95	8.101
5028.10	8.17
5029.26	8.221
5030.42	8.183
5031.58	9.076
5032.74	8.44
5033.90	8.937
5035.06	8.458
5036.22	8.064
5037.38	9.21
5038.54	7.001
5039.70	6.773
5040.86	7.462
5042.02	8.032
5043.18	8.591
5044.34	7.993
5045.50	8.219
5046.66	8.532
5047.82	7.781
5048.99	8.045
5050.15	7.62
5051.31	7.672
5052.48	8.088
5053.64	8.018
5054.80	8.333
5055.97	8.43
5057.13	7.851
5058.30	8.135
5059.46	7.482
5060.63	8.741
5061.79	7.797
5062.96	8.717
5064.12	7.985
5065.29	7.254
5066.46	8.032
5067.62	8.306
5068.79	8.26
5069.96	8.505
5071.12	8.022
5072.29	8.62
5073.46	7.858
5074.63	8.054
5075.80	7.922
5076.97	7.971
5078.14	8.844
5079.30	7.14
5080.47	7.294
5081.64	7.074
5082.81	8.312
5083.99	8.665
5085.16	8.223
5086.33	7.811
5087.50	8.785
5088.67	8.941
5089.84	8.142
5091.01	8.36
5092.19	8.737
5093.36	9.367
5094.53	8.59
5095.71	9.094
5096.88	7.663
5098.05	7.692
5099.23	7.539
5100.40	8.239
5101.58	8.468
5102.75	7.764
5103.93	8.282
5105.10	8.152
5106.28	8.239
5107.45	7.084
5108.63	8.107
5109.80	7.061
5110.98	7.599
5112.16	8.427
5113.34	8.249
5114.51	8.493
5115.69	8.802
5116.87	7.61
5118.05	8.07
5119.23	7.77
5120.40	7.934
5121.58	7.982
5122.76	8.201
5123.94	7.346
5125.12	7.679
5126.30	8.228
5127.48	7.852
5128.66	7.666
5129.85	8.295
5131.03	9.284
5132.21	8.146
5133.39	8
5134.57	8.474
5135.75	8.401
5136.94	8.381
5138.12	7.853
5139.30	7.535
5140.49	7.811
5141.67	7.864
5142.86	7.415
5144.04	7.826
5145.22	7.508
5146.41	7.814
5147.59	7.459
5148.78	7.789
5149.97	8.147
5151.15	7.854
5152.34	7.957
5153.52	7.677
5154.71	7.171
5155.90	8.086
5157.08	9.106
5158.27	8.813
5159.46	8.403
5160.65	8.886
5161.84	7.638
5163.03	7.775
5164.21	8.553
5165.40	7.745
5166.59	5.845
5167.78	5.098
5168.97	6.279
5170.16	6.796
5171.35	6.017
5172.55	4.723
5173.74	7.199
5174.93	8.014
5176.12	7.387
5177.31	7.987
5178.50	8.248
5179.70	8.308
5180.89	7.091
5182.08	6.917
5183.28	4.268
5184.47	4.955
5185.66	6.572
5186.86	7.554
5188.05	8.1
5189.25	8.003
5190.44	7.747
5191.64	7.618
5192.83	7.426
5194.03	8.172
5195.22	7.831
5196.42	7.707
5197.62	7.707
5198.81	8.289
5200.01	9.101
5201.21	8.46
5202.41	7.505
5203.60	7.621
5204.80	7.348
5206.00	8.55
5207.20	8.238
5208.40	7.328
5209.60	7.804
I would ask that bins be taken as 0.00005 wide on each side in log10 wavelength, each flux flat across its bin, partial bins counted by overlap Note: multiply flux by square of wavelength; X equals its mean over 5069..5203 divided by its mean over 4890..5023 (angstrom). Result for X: 1.02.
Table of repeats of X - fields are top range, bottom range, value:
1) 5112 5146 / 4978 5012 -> 1.05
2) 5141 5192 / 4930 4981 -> 0.97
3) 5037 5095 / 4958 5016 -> 1.04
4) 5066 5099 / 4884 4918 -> 1.06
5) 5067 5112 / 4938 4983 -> 1.05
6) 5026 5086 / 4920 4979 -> 1.01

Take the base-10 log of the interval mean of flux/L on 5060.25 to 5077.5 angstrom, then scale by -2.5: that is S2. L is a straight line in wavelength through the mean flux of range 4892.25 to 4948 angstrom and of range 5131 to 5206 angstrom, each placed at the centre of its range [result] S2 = -0.020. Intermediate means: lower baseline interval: 8.55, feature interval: 8.13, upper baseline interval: 7.6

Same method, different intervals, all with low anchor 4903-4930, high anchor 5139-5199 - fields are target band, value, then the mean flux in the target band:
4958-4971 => 0.06 mag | 7.86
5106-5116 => -0.04 mag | 7.98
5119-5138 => -0.07 mag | 8.1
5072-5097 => -0.06 mag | 8.25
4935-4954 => -0.04 mag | 8.66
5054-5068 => -0.03 mag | 8.09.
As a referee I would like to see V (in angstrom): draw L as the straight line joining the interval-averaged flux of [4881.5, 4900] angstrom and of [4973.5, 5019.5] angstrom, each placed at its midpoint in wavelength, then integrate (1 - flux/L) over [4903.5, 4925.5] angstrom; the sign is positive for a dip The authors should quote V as -0.5 angstrom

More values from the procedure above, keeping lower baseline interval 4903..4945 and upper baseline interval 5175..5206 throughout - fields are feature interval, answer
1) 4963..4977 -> 0.35 angstrom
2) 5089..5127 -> -1.12 angstrom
